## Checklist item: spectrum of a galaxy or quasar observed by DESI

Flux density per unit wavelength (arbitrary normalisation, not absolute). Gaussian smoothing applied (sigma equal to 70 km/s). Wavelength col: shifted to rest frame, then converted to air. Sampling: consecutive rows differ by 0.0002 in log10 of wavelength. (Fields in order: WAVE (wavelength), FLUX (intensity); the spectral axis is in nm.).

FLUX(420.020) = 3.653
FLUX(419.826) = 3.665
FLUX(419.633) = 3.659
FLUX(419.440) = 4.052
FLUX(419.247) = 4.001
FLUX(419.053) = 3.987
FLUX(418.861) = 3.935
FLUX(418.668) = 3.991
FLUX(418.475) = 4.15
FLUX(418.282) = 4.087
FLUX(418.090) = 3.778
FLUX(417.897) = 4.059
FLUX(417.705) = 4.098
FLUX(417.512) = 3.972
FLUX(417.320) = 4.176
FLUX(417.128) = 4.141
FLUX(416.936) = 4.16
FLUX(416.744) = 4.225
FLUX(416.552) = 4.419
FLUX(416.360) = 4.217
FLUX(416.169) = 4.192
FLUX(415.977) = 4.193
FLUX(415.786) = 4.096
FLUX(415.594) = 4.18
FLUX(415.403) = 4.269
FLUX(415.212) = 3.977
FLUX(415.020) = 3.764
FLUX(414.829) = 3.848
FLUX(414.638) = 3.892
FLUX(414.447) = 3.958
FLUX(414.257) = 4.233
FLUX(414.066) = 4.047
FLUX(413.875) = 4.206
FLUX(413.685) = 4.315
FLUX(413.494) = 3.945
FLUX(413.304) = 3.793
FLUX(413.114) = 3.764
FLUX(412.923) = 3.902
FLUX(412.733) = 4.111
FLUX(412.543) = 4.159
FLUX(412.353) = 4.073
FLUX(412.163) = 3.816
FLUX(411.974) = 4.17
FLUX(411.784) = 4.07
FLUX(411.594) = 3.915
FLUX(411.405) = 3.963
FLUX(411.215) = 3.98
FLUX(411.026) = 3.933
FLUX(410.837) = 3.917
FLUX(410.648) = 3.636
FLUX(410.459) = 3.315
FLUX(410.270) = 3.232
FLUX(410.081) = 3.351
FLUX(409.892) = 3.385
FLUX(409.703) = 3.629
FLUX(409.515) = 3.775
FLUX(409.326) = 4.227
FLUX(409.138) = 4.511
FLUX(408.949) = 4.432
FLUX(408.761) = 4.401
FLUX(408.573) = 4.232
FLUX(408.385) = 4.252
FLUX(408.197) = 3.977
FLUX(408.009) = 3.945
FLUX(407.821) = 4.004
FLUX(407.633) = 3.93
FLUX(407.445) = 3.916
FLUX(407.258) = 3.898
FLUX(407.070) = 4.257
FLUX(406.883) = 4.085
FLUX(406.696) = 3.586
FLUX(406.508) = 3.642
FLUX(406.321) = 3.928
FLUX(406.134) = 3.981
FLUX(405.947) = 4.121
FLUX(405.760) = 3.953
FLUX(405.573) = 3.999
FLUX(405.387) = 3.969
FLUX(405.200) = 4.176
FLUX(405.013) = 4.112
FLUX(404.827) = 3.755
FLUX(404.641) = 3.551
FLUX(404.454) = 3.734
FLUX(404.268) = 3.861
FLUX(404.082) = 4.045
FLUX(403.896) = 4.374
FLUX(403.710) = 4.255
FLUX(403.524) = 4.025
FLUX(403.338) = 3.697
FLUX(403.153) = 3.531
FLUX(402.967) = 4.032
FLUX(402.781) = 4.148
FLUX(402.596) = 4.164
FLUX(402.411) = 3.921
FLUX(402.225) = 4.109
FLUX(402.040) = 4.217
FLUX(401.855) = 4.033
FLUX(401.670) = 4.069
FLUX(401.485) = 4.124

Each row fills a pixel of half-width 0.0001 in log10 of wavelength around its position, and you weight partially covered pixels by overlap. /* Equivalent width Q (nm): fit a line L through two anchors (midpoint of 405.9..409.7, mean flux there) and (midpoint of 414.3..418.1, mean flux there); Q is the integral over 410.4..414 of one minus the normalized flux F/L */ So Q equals 0.10 nm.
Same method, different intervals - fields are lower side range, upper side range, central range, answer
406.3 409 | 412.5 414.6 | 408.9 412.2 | 0.156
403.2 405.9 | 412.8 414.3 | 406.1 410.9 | 0.103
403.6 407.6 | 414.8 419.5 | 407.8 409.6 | -0.086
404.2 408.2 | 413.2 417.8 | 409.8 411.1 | 0.153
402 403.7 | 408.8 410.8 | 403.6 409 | -0.182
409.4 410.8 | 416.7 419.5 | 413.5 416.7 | -0.221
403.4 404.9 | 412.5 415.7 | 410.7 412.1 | 0.007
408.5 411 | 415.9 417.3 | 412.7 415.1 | 0.054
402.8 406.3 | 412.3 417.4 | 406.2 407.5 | 0.027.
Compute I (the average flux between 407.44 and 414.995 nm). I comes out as 3.95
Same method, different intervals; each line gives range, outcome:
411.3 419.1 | 4.06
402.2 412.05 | 3.94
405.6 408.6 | 3.98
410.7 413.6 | 3.96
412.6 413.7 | 3.95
